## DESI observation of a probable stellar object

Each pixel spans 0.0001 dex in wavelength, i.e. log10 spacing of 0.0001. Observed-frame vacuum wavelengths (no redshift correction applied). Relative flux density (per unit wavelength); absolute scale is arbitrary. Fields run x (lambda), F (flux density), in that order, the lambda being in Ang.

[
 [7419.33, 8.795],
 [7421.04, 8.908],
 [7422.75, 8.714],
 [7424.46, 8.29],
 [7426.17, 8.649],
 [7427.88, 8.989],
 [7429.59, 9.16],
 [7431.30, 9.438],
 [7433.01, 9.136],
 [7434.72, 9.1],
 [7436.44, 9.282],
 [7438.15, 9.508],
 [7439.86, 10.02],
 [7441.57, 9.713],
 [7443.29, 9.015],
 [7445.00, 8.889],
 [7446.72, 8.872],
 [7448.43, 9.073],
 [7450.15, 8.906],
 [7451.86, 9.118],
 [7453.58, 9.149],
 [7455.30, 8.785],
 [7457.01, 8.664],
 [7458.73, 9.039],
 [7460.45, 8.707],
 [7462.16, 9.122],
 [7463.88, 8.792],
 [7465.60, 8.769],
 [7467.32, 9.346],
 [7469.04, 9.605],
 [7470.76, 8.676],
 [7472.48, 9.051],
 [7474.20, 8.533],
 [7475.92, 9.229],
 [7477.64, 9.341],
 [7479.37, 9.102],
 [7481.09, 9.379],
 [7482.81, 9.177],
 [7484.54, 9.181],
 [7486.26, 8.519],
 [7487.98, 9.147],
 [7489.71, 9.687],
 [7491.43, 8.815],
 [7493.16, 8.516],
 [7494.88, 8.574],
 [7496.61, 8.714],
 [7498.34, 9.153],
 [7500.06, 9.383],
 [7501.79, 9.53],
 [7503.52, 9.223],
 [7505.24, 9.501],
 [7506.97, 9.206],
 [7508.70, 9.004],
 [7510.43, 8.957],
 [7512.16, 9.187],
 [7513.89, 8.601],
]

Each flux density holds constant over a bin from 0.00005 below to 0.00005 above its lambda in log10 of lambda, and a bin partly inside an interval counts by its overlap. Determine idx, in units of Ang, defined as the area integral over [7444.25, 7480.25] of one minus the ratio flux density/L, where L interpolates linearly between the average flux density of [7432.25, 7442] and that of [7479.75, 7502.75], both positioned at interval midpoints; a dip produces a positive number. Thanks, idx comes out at 1.1 Ang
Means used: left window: 9.45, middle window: 8.99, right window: 9.06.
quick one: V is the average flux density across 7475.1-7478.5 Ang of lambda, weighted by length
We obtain 9.29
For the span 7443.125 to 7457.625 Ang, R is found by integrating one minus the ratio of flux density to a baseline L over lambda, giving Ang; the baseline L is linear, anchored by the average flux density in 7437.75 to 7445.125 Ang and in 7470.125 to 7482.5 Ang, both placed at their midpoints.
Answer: 0.7 Ang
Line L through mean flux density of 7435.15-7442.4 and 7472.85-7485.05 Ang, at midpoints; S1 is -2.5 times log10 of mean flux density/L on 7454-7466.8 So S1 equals 0.06 mag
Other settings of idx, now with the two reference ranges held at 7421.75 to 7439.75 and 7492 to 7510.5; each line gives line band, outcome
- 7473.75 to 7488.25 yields 0.0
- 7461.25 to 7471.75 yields 0.0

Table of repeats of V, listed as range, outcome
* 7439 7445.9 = 9.4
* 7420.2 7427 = 8.64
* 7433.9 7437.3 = 9.18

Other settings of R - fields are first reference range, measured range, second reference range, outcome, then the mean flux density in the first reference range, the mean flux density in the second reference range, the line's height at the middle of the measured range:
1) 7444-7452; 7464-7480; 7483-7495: -0.2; 8.96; 8.96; 8.96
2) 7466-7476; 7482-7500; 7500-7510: 0.4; 9.05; 9.29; 9.19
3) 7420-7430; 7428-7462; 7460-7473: -0.9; 8.77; 9.02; 8.89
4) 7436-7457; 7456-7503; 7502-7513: 0.8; 9.17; 9.2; 9.19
